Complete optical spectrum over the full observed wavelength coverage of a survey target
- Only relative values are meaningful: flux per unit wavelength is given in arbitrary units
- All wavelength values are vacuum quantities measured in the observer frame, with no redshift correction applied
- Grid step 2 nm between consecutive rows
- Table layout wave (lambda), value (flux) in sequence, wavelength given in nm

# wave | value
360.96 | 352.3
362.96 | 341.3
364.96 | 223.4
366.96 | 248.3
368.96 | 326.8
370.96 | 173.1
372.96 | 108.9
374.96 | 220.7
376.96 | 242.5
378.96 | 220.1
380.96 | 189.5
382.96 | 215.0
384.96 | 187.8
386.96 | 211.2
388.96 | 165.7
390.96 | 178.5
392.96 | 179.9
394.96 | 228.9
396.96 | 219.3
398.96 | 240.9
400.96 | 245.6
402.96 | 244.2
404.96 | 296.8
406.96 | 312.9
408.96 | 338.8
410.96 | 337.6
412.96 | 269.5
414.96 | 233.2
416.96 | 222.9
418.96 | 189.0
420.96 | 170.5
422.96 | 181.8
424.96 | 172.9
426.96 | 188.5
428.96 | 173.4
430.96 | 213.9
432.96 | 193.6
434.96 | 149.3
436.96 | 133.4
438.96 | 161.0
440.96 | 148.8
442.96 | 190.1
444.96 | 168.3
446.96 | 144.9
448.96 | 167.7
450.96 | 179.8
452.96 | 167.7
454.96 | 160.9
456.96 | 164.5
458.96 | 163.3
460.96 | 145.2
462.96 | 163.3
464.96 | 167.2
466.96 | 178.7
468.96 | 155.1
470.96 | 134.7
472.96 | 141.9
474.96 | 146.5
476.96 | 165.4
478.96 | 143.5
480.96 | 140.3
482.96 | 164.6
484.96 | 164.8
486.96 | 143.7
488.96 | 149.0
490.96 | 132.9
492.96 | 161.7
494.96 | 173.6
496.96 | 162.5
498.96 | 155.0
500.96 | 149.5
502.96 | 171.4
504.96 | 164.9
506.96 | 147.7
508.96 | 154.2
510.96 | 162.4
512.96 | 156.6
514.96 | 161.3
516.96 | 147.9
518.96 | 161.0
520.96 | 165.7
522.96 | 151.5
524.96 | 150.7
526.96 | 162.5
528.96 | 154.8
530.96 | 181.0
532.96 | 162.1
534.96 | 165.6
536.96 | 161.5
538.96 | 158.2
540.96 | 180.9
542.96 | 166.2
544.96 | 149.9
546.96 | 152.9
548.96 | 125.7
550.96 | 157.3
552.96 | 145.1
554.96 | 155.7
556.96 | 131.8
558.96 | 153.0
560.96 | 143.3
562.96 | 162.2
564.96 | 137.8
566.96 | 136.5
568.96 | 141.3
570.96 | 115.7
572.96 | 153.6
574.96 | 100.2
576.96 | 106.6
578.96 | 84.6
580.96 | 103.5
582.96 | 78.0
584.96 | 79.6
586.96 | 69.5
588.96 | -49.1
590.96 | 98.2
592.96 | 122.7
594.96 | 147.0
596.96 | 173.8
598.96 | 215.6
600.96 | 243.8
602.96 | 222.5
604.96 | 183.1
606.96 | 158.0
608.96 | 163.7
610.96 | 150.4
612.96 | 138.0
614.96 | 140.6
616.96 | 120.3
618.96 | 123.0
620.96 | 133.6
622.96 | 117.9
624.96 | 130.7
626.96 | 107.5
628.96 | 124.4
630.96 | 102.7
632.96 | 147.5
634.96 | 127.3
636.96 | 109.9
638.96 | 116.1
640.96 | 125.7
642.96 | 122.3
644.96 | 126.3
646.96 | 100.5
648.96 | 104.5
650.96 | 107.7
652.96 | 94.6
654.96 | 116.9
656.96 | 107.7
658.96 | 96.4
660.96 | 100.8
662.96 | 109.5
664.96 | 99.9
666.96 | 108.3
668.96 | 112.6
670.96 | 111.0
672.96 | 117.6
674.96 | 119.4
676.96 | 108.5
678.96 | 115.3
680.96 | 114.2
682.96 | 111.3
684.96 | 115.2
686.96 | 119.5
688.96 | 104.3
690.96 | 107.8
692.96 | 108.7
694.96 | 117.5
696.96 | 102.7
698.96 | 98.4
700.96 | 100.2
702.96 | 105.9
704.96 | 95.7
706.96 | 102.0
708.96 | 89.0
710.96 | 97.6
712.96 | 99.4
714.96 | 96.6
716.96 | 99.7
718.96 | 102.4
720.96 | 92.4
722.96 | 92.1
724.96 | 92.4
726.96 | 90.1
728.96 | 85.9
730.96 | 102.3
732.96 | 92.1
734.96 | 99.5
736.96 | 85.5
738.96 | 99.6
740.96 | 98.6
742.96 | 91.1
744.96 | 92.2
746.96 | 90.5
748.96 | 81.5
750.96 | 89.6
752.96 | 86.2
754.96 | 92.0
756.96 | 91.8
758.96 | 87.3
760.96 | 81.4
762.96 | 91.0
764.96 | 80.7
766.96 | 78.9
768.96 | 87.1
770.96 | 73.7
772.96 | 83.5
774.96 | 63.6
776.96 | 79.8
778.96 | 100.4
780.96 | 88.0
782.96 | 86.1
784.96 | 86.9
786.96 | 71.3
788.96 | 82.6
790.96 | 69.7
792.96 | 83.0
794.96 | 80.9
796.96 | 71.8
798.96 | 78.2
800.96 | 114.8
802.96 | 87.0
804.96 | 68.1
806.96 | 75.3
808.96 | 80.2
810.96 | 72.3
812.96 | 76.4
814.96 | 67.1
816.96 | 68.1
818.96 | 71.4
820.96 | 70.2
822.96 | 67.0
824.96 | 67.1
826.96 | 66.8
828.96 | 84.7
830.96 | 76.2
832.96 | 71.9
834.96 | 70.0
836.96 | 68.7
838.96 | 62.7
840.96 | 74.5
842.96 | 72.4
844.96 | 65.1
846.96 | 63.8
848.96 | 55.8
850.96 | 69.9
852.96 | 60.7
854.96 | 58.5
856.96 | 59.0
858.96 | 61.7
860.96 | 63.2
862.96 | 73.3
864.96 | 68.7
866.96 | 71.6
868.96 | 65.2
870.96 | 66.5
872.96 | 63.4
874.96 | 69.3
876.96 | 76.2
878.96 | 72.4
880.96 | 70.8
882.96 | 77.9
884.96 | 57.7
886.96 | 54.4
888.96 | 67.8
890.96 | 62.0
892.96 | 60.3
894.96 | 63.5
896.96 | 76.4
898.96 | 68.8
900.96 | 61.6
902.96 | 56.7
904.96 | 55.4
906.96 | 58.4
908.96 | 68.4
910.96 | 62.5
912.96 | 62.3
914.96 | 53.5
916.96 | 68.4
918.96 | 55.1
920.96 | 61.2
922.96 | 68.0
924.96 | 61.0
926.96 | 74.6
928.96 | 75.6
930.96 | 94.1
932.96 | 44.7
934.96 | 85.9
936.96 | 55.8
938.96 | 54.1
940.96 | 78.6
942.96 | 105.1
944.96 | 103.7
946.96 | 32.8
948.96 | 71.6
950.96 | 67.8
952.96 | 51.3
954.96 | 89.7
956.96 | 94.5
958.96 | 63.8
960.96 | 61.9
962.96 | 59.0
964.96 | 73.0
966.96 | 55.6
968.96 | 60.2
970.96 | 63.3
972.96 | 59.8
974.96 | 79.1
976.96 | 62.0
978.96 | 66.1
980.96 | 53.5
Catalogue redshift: 1.147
